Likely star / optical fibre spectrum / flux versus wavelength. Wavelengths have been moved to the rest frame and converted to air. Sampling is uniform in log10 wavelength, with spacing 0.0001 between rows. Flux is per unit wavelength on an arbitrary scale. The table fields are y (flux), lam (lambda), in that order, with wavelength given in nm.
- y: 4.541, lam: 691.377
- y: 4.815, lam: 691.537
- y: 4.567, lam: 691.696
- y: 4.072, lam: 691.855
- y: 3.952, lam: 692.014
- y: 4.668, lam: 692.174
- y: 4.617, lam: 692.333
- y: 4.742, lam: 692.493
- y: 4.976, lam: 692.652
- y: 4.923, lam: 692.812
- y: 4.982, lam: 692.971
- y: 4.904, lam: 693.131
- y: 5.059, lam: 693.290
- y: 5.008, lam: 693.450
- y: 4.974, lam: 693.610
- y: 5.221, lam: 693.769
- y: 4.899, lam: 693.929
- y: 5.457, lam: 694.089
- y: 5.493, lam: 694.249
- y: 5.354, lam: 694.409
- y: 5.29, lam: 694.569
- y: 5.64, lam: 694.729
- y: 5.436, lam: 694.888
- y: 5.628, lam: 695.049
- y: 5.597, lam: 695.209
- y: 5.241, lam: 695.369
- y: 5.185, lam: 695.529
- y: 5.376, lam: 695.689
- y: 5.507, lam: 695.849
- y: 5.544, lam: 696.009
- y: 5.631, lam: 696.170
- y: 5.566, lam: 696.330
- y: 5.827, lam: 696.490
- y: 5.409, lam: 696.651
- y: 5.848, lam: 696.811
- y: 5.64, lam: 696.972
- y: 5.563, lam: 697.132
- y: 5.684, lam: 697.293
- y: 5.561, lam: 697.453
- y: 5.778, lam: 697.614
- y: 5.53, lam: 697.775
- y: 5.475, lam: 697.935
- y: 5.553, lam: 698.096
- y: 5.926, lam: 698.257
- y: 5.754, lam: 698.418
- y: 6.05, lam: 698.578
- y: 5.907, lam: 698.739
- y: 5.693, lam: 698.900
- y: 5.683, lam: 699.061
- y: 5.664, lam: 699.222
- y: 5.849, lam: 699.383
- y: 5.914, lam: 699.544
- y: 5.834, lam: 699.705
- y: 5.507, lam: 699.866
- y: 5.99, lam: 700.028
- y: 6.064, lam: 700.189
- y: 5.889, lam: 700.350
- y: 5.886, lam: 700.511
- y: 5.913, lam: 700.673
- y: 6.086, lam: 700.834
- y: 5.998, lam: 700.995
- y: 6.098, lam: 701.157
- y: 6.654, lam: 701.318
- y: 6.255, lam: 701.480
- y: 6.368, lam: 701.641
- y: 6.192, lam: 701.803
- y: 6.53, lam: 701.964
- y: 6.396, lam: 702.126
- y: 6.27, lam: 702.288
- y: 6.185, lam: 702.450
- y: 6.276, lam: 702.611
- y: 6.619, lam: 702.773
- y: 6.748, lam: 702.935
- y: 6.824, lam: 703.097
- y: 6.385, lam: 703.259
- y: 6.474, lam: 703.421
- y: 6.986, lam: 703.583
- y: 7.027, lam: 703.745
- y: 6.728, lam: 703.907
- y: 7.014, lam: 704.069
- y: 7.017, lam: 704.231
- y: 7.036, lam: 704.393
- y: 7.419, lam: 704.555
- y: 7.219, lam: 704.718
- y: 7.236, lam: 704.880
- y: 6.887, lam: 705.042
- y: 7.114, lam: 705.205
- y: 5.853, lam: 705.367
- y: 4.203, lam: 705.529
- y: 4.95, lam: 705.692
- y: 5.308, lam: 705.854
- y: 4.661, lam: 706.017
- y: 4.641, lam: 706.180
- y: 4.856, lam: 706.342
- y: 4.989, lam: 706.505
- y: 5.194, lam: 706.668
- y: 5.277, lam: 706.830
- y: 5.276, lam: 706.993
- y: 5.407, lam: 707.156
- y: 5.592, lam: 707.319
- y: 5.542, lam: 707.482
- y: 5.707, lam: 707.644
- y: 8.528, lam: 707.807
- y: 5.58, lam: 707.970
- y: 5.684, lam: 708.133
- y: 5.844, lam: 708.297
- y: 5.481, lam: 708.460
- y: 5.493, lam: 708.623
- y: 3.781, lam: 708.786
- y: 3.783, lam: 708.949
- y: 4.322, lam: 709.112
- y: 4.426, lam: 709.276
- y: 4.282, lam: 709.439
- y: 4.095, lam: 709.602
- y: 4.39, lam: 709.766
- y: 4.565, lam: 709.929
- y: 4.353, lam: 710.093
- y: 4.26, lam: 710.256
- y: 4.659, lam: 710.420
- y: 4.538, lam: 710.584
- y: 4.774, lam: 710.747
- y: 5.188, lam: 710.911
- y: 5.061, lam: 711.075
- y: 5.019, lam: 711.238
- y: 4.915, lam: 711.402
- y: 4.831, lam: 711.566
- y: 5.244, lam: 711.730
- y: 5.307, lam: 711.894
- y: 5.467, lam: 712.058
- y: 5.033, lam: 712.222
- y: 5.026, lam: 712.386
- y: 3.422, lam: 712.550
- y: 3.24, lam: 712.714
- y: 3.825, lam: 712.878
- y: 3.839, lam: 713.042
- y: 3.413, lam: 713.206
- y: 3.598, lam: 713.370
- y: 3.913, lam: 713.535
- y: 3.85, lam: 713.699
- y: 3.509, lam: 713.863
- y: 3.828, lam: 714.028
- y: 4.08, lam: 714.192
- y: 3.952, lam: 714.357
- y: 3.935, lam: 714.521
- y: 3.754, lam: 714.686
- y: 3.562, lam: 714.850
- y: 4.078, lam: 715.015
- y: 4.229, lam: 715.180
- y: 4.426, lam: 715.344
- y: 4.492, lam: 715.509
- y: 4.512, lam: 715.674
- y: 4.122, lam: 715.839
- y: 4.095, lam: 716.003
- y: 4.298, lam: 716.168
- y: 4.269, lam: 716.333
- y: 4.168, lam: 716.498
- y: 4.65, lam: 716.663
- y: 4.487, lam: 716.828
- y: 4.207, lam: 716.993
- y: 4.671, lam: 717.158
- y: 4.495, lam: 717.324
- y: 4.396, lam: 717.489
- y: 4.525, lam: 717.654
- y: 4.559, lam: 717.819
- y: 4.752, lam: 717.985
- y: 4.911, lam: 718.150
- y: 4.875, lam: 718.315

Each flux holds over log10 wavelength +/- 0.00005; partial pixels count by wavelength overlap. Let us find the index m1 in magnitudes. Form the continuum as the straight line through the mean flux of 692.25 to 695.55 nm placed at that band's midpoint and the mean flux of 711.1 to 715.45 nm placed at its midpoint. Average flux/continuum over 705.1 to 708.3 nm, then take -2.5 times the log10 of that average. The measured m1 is -0.21 mag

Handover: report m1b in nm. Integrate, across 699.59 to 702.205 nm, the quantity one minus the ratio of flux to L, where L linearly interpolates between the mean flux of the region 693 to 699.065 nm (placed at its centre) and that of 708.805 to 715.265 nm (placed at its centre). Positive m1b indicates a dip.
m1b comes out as -0.50 nm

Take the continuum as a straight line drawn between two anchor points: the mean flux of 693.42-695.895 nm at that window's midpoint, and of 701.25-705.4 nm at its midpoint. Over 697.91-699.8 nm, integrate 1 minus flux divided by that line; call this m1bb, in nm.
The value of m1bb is 0.07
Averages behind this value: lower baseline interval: 5.34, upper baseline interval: 6.69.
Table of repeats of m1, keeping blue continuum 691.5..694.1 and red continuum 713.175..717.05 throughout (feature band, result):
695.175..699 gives -0.204 mag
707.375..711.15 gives -0.168 mag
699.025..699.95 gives -0.246 mag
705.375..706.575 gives -0.117 mag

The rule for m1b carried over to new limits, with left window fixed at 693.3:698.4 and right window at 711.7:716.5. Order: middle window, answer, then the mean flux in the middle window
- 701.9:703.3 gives -0.419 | 6.47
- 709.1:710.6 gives 0.021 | 4.38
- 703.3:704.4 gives -0.446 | 6.87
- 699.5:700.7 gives -0.164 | 5.87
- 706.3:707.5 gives -0.155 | 5.26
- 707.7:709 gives -0.285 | 5.56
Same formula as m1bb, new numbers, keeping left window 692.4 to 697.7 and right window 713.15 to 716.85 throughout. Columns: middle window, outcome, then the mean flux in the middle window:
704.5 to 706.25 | -0.47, 5.94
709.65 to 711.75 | -0.19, 4.73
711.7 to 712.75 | -0.12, 4.71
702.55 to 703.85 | -0.50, 6.67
